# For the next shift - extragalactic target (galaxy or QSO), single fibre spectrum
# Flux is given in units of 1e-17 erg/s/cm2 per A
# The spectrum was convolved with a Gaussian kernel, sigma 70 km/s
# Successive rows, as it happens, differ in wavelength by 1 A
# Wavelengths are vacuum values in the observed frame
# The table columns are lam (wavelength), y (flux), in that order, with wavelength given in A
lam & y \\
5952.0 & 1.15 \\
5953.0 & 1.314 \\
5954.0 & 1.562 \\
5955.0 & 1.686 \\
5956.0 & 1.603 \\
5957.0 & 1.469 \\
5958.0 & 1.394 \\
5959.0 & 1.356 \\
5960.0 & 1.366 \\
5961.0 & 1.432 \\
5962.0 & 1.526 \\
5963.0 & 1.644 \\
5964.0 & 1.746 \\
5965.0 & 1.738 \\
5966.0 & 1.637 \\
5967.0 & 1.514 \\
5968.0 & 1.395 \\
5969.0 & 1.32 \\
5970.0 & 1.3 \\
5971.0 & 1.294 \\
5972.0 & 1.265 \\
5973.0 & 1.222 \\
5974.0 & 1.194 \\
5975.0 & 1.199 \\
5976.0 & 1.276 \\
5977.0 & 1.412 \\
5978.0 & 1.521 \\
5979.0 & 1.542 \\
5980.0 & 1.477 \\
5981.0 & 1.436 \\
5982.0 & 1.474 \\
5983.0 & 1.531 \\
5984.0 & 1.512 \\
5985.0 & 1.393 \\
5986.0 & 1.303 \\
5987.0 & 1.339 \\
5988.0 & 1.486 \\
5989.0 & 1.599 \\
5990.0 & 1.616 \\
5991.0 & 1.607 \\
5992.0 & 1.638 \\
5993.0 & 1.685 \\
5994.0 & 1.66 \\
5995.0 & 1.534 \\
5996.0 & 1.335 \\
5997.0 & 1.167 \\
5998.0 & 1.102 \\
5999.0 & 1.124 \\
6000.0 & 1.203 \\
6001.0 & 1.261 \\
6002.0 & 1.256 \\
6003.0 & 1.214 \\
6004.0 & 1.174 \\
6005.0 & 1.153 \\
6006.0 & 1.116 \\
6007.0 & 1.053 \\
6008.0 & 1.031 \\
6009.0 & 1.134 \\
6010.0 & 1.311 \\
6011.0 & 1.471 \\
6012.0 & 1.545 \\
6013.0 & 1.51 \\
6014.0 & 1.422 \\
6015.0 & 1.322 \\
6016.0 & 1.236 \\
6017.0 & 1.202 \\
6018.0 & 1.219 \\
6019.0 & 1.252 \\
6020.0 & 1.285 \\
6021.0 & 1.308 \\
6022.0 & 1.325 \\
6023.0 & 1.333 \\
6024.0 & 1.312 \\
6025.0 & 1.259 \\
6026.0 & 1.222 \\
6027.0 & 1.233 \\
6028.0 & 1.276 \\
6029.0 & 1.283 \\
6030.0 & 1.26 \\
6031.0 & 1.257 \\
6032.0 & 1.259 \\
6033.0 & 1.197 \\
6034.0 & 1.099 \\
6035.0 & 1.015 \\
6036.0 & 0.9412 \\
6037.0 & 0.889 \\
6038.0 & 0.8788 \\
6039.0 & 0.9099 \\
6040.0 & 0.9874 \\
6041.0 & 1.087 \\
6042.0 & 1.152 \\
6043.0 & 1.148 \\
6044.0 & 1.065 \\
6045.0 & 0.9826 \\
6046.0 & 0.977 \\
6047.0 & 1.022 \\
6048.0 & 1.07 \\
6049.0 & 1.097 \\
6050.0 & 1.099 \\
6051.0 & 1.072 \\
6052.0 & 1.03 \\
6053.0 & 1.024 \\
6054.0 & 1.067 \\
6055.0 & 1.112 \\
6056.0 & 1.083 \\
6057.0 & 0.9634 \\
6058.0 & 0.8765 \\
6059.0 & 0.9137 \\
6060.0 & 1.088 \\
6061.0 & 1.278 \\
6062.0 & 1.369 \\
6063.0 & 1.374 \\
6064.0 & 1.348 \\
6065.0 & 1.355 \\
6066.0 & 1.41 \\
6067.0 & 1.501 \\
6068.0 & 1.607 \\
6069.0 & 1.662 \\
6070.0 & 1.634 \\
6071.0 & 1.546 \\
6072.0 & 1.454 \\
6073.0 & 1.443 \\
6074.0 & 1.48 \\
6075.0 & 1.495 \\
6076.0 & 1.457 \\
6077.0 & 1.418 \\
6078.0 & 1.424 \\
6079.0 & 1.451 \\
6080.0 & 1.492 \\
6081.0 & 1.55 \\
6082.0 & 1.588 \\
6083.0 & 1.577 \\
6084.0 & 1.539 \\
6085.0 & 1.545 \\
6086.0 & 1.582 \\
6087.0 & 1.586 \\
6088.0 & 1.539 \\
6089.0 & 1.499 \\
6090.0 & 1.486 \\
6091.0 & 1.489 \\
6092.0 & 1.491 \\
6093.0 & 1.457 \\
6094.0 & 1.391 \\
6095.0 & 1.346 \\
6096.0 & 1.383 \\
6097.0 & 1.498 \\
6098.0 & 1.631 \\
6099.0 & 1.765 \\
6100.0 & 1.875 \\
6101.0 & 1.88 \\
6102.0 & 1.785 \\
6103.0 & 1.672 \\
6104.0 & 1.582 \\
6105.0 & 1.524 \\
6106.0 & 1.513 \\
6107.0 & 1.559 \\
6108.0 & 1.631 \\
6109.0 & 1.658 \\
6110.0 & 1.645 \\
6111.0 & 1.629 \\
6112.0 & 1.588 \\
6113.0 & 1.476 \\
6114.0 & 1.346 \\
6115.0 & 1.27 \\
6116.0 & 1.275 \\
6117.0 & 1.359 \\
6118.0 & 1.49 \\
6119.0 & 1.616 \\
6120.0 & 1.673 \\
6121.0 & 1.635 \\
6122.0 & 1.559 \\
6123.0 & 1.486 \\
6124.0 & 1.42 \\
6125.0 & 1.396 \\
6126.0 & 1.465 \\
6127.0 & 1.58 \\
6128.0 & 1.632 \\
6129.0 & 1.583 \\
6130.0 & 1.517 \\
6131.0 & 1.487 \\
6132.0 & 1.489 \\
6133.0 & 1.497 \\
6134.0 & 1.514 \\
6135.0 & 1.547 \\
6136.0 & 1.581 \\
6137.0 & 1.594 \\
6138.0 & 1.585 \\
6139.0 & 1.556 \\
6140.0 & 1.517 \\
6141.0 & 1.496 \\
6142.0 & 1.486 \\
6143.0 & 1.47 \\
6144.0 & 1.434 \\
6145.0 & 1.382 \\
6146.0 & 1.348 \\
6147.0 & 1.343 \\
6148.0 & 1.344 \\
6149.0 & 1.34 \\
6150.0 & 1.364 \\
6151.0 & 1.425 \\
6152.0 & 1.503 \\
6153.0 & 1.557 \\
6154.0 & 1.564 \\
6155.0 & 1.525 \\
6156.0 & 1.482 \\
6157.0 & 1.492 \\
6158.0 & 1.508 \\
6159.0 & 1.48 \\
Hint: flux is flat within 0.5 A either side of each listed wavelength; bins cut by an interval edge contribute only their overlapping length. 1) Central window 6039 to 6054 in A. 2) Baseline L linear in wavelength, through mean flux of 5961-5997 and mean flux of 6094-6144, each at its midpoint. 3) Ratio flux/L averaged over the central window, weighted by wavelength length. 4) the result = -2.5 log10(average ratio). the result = 0.39 mag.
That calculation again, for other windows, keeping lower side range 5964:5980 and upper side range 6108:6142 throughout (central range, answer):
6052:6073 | 0.15 mag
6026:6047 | 0.31 mag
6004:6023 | 0.13 mag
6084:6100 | -0.02 mag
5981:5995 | -0.08 mag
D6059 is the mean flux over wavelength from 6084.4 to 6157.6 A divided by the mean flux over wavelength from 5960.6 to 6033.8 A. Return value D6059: 1.12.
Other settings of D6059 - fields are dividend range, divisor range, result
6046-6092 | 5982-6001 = 0.94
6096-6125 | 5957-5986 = 1.09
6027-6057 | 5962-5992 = 0.74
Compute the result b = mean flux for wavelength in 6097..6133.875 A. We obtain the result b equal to 1.56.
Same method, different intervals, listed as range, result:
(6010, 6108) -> 1.33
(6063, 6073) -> 1.49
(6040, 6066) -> 1.11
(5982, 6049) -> 1.25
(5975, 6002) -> 1.42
